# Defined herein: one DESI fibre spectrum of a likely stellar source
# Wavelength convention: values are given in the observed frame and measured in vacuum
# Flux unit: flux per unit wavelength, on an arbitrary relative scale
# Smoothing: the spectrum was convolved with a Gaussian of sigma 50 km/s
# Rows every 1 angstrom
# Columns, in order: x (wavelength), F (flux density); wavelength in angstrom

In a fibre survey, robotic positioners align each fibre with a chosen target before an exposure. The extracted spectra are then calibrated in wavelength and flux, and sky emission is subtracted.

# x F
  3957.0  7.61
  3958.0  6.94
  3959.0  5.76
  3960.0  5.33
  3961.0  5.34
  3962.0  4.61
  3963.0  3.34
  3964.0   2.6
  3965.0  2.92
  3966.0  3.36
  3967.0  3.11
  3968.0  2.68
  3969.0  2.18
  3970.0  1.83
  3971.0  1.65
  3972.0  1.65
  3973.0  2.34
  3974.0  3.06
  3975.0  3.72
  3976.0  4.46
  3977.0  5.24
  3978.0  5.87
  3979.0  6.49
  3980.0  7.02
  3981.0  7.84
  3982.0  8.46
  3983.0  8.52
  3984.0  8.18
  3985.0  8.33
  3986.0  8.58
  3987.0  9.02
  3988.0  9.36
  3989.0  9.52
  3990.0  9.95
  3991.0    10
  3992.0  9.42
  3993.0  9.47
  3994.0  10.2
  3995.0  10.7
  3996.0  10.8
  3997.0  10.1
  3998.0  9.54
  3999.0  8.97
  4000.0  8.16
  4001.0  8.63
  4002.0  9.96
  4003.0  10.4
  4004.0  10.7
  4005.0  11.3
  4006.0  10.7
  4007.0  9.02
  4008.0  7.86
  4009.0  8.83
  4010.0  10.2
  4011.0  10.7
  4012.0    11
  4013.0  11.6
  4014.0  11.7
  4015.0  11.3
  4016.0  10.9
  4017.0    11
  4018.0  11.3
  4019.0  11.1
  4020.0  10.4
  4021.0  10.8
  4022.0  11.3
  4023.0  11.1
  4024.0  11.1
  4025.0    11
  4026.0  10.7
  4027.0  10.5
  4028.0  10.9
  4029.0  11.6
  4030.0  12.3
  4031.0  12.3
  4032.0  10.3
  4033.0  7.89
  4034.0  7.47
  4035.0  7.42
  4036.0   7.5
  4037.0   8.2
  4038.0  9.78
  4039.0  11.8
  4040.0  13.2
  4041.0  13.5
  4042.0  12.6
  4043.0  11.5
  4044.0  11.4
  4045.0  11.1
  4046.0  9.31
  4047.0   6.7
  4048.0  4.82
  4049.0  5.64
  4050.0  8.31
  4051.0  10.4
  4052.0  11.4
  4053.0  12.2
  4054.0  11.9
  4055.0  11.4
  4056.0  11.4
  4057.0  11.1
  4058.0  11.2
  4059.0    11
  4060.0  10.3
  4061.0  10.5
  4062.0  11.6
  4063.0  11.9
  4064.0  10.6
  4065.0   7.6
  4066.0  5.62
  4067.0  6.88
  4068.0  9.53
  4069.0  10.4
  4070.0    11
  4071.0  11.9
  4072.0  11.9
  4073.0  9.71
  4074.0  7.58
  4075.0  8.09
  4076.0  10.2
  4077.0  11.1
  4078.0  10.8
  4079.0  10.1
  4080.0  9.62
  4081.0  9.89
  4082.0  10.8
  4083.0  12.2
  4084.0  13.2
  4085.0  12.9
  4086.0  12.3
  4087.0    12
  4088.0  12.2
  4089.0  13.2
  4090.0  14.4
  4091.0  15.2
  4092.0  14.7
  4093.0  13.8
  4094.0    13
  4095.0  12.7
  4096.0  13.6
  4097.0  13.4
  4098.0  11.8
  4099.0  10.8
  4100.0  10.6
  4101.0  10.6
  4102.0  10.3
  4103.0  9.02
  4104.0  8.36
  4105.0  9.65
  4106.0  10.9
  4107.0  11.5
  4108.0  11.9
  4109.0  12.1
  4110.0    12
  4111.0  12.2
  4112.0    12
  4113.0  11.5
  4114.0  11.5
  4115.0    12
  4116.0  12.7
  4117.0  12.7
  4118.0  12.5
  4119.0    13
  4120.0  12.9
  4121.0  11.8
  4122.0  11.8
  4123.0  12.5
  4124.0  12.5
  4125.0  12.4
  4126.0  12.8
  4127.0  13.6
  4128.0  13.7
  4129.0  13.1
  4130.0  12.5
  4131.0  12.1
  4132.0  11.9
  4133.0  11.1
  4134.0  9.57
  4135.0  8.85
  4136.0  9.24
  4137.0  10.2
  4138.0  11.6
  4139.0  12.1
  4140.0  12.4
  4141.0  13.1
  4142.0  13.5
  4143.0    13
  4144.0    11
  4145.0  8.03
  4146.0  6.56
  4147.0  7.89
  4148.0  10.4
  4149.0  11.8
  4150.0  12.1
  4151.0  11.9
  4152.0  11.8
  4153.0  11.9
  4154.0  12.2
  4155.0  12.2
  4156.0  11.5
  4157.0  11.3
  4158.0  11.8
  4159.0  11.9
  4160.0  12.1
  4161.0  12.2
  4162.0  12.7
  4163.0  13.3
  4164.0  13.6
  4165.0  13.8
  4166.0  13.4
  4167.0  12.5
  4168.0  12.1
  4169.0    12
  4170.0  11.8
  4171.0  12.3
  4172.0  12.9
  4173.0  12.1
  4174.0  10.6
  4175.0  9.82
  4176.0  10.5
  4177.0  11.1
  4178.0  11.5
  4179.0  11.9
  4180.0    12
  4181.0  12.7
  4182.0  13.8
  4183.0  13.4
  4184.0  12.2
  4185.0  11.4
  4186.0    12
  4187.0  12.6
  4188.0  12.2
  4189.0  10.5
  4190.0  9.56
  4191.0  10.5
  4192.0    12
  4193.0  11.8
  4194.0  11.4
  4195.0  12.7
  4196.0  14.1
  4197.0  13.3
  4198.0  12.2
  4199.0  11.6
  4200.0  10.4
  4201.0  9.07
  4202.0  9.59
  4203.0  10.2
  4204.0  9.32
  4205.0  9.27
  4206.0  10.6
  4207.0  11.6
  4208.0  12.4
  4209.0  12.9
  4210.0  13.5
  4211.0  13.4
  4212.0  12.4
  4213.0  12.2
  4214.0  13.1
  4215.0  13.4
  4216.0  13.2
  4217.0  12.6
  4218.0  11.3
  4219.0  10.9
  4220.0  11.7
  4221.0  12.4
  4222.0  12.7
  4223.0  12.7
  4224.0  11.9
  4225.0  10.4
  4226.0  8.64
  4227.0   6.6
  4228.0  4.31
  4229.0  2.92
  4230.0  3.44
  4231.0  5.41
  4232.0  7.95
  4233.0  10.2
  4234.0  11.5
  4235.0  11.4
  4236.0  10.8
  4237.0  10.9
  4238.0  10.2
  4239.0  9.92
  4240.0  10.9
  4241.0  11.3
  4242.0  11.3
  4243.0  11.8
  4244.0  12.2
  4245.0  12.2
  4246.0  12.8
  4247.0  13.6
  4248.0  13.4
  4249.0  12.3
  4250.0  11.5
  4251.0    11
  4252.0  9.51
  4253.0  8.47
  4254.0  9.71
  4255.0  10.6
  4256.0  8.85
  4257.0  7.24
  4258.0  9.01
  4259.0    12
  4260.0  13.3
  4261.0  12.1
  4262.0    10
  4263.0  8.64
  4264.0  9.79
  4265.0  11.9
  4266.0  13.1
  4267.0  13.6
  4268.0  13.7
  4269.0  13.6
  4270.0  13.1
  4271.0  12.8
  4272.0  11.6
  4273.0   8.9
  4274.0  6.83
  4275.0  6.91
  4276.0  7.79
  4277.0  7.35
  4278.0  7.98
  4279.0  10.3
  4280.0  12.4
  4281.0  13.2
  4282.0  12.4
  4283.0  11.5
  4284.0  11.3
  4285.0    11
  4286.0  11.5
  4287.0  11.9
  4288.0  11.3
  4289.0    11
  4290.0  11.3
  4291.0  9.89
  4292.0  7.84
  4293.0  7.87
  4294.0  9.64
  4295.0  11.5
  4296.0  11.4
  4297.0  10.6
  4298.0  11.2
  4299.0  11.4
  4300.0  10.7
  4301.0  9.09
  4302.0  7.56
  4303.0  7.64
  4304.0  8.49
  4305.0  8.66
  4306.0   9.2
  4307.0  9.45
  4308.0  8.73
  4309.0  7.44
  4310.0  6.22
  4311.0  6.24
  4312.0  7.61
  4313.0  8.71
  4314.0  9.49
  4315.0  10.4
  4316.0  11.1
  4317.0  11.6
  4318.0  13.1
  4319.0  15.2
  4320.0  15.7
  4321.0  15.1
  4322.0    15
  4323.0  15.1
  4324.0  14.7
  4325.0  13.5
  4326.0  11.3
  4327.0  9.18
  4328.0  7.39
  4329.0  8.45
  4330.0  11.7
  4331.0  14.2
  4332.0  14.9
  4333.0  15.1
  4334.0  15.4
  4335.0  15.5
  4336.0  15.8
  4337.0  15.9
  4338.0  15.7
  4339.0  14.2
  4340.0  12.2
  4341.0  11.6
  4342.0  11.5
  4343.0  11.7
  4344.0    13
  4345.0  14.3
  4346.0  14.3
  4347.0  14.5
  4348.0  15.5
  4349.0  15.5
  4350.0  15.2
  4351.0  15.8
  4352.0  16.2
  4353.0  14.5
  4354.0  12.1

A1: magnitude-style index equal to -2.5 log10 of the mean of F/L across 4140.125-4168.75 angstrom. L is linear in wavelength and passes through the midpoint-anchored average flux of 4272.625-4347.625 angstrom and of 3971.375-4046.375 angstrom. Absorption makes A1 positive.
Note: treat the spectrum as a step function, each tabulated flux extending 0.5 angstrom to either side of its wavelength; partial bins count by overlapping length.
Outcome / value -0.15 mag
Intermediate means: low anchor 9.46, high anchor 11.2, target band 11.8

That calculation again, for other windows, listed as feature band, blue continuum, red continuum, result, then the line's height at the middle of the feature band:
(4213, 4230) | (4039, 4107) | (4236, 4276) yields 0.060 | 11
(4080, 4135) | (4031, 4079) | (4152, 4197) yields -0.111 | 10.9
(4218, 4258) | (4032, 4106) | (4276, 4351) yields 0.116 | 11.3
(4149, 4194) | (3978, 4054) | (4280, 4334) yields -0.149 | 10.4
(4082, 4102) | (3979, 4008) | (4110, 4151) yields -0.153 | 11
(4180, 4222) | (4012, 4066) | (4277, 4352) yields -0.064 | 11.2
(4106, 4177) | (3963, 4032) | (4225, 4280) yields -0.246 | 9.42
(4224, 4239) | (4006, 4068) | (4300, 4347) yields 0.321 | 11.3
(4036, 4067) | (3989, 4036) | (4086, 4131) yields 0.089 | 11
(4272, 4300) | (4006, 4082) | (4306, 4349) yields 0.172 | 12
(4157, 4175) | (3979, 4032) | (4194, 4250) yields -0.149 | 10.7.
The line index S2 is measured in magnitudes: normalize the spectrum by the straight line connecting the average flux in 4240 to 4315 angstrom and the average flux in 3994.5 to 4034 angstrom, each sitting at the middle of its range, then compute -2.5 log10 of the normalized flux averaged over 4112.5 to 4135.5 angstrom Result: -0.17 mag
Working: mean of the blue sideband 10.4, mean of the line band 12.1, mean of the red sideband 10.4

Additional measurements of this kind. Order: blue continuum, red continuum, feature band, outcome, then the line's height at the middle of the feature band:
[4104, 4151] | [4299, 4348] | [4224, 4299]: 0.13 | 11.7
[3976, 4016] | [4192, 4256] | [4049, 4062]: -0.11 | 9.7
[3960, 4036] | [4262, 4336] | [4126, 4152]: -0.18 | 9.53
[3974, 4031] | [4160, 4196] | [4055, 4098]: -0.06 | 10.6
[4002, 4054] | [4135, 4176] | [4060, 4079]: 0.09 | 10.7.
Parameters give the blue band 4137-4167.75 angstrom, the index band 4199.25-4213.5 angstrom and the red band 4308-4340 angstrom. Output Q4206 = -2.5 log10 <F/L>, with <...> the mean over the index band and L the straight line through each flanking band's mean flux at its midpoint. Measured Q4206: 0.07 mag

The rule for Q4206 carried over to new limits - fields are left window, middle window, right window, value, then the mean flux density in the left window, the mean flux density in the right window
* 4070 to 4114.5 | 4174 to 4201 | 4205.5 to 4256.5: -0.07 mag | 11.5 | 10.8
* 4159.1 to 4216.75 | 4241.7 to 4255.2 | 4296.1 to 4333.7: 0.00 mag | 11.9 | 10.9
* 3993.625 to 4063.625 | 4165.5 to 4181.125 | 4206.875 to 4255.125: -0.11 mag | 10.4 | 10.8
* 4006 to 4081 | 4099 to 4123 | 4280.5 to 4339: -0.09 mag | 10.2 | 11.3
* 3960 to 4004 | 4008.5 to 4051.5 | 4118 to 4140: -0.23 mag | 6.72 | 11.9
